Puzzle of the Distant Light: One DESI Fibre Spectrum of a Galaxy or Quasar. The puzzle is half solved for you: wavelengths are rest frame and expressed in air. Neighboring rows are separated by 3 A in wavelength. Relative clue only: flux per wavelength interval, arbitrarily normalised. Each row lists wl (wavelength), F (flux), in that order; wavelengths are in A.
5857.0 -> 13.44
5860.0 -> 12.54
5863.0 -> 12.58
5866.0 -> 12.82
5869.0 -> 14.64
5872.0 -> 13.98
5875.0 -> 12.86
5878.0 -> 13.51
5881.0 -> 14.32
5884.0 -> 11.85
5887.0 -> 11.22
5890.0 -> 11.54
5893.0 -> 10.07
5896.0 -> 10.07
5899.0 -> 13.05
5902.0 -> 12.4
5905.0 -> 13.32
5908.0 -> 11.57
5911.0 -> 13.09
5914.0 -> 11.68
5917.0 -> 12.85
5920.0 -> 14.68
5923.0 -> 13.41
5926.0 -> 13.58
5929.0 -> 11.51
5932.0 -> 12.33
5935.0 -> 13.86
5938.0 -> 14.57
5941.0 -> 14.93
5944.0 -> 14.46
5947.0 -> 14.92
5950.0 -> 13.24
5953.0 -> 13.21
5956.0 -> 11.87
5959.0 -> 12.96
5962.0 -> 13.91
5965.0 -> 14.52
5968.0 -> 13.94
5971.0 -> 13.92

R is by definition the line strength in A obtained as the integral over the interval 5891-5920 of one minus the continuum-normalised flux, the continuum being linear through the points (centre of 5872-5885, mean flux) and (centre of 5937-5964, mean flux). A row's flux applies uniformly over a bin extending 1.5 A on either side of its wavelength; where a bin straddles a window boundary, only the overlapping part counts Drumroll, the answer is 2.9 A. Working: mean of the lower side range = 13.3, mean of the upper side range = 13.8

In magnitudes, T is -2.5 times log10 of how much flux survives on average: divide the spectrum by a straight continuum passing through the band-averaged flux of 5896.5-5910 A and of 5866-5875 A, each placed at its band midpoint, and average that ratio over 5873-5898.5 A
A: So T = 0.10 mag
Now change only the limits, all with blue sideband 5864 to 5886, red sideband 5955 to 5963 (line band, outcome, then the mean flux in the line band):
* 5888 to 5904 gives 0.16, 11.5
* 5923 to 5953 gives -0.05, 13.7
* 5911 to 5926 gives -0.01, 13.2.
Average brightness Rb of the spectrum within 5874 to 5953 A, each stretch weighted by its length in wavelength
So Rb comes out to 12.9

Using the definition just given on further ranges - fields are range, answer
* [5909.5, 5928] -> 13.2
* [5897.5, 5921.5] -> 12.8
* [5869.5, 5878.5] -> 13.6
